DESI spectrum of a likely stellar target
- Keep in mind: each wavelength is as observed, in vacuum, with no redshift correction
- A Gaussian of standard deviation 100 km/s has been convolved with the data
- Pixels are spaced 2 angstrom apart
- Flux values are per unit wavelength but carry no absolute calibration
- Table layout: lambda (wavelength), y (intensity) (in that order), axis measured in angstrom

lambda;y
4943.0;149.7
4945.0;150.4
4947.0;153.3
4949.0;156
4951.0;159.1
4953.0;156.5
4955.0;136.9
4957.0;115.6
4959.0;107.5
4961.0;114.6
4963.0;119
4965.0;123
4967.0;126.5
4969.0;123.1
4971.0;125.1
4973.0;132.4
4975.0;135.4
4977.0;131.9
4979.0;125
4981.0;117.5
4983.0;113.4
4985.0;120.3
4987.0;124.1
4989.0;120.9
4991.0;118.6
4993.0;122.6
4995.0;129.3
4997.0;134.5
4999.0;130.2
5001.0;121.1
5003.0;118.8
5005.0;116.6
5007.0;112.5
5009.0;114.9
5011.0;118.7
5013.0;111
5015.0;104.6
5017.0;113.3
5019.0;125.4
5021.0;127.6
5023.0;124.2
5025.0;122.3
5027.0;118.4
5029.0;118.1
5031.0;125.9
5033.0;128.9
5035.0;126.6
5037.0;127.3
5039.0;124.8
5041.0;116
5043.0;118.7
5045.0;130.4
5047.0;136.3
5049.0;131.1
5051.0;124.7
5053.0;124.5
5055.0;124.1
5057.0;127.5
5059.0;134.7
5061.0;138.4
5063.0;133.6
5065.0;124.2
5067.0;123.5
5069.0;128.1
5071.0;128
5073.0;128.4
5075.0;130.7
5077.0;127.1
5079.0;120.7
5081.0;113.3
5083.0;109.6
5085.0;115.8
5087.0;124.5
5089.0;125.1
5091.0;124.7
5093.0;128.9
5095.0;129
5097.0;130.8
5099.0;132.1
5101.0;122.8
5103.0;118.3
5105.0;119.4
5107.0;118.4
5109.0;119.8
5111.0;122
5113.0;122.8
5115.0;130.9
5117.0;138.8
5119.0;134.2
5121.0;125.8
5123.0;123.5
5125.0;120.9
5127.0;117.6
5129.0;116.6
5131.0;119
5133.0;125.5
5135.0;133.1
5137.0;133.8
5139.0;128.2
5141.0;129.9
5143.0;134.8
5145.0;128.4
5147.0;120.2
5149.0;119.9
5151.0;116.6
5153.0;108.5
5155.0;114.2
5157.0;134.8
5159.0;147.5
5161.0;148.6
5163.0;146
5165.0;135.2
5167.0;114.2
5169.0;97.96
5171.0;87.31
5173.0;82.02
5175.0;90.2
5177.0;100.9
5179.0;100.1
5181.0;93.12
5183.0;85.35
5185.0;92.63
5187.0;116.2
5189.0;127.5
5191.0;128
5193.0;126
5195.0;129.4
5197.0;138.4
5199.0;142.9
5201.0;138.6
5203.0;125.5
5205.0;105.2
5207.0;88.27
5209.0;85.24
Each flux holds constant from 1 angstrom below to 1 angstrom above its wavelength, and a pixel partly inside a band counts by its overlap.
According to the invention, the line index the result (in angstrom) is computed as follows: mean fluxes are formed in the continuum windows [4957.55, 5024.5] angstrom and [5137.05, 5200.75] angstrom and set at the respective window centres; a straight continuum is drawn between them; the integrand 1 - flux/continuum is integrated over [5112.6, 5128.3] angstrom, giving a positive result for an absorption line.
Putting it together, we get -1.0 angstrom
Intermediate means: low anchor 121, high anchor 119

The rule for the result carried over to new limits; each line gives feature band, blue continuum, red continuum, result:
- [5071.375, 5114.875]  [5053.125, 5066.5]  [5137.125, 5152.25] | 1.6 angstrom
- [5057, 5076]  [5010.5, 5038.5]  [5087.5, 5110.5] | -1.1 angstrom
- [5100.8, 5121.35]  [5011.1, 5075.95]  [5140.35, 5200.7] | -0.6 angstrom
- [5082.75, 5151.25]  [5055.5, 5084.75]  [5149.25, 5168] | 1.5 angstrom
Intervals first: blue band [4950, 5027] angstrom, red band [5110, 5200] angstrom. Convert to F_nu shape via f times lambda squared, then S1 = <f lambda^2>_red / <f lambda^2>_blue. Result 1.04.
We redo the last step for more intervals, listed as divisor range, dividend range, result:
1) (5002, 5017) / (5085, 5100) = 1.15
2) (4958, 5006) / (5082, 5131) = 1.06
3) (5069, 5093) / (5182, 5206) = 1.03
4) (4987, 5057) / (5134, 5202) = 1.03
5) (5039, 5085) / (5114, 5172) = 1.03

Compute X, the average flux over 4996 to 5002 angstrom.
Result 129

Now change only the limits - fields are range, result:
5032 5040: 127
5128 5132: 118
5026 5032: 121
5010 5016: 111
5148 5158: 119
